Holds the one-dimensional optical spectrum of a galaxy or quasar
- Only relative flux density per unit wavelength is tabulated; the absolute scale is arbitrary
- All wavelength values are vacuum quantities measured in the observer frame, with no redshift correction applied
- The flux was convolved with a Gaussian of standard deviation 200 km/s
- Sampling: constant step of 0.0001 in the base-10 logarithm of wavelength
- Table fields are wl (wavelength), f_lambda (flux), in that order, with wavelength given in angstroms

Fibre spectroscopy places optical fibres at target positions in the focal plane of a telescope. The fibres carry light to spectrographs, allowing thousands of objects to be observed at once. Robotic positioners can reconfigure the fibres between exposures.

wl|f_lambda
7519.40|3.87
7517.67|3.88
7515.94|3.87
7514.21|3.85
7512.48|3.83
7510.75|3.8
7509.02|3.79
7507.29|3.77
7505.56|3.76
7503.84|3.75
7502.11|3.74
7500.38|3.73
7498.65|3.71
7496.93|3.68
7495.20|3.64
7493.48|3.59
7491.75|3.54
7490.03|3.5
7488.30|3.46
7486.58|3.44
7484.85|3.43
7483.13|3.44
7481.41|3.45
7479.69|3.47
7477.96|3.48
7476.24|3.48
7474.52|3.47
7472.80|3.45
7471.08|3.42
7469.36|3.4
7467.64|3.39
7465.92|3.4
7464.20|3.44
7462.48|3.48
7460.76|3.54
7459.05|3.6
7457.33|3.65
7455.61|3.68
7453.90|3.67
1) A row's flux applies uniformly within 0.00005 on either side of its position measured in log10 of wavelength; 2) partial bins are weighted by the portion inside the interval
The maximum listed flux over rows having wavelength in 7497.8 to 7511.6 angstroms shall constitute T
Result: 3.8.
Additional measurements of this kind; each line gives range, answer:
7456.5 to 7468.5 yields 3.65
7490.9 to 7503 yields 3.74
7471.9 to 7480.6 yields 3.48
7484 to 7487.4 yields 3.44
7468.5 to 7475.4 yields 3.47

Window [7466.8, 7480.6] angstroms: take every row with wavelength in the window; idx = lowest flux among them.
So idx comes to 3.39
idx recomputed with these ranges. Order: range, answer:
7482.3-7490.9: 3.43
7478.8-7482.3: 3.45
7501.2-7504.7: 3.74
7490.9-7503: 3.54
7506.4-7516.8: 3.77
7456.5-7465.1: 3.44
